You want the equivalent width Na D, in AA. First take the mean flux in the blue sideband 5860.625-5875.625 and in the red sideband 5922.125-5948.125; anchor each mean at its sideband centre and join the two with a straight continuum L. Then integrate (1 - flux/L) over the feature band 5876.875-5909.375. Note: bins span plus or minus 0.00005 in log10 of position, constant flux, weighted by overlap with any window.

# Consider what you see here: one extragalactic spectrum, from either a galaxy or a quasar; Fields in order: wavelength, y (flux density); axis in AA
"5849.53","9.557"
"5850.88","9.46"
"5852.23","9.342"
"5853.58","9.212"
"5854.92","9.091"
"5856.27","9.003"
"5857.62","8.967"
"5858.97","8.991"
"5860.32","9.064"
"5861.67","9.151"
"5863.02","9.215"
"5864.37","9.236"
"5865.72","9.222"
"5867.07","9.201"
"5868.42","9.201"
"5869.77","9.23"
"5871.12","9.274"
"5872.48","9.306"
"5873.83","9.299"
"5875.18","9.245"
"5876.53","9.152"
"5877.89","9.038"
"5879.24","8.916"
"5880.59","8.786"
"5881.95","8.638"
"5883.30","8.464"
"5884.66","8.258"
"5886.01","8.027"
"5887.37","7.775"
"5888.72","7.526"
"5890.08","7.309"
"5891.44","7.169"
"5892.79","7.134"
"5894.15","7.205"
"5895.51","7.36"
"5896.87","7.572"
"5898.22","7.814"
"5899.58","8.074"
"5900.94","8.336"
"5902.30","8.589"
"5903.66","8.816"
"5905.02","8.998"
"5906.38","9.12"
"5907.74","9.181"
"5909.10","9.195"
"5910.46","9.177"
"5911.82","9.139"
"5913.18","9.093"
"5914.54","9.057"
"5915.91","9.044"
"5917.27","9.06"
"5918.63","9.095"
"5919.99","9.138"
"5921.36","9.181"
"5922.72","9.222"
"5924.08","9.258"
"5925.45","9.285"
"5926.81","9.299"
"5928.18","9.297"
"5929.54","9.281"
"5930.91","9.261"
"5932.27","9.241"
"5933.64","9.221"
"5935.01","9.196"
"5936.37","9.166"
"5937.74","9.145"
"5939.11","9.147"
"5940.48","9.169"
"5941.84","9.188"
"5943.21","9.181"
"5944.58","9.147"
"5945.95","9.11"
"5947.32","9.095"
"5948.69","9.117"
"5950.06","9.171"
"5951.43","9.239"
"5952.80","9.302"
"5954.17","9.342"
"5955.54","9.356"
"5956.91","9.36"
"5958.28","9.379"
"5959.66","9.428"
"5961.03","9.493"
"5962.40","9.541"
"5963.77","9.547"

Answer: 3.5 AA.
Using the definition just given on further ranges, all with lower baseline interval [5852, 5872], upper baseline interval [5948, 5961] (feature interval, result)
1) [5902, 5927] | 0.37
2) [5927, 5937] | 0.03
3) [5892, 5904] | 1.79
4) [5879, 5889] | 0.97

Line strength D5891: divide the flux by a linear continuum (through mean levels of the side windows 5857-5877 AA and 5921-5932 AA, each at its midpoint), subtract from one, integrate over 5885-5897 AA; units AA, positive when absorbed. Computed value 2.3 AA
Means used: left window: 9.19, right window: 9.27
